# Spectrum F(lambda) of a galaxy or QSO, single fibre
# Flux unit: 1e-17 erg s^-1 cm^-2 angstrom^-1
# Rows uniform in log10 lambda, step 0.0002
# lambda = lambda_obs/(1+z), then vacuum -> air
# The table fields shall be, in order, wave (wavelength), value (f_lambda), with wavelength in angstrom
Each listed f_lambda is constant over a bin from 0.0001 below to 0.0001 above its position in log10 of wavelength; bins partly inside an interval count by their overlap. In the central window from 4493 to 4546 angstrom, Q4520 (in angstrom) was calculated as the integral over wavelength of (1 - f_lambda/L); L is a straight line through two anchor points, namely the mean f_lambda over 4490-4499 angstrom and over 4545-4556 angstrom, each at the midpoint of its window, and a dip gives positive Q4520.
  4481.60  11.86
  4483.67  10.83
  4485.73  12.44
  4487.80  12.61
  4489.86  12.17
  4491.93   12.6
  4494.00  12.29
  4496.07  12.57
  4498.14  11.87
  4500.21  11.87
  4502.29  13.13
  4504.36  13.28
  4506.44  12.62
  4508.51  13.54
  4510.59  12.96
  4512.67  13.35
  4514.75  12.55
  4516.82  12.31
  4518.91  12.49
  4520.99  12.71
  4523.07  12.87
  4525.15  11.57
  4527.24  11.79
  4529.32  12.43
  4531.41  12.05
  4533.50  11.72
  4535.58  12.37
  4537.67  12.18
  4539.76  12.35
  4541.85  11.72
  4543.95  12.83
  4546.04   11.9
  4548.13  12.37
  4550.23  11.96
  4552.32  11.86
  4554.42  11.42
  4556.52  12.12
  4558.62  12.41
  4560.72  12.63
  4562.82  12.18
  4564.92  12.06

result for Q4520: -1.3 angstrom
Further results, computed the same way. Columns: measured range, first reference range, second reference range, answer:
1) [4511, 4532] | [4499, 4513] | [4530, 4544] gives 0.2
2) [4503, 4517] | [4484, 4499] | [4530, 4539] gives -0.9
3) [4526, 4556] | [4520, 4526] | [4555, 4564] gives 0.7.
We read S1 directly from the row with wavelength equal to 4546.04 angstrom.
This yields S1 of 11.9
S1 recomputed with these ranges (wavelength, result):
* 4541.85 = 11.72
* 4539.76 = 12.35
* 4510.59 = 12.96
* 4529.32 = 12.43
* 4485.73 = 12.44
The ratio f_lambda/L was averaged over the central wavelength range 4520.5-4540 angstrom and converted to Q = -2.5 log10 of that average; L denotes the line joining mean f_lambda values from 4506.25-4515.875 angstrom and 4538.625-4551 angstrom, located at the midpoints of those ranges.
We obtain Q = 0.03 mag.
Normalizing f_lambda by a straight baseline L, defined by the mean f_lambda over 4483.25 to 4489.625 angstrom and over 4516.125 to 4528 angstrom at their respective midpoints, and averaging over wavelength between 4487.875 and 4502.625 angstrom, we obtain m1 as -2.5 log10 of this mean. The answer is -0.02 mag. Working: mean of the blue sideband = 12.1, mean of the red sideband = 12.3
